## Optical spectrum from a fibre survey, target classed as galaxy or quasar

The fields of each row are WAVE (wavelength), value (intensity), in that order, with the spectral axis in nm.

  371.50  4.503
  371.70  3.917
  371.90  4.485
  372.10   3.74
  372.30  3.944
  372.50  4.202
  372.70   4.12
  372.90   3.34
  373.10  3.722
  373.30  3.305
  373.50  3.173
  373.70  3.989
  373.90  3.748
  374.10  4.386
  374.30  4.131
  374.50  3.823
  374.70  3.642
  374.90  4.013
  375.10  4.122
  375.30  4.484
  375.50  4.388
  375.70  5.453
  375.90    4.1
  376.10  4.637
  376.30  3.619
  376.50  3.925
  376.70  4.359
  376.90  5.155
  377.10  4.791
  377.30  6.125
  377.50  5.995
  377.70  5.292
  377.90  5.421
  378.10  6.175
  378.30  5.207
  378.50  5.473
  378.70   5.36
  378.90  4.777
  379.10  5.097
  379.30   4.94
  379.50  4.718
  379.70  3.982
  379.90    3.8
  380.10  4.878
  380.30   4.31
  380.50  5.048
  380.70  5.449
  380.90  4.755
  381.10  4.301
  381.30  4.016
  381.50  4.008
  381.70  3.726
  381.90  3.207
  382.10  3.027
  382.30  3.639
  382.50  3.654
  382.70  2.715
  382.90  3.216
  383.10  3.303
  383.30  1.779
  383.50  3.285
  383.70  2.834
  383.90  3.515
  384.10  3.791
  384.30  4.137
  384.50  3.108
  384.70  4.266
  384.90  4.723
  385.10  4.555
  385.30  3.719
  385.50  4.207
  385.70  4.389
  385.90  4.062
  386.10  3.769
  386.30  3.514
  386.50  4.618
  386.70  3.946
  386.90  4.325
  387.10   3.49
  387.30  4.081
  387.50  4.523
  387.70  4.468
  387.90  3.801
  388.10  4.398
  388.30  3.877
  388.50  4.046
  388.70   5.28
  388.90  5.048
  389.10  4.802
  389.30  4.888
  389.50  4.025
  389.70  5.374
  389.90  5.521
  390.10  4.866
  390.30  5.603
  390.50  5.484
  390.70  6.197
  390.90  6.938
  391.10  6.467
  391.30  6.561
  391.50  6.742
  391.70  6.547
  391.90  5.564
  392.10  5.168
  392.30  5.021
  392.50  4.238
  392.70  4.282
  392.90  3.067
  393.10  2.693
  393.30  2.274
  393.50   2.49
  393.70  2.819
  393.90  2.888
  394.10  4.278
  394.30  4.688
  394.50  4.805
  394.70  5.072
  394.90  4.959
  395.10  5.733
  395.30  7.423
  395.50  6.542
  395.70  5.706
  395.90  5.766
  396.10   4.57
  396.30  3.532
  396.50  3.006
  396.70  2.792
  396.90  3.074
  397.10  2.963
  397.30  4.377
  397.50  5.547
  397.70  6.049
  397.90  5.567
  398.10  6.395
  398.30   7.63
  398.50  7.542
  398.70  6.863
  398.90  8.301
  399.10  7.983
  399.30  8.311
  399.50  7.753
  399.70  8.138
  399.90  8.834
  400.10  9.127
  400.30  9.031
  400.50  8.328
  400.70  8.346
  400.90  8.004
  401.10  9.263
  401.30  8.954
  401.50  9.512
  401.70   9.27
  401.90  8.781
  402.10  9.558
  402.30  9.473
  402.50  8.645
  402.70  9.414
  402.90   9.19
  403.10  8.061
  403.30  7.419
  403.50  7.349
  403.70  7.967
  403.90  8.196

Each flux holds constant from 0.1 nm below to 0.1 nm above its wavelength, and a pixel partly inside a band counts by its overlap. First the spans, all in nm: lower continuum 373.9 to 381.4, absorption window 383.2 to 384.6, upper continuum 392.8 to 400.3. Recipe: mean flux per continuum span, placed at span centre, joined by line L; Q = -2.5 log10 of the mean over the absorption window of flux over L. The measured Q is 0.470 mag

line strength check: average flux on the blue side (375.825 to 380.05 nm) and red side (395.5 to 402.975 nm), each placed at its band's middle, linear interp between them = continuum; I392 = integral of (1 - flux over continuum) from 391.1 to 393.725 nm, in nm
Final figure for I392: 0.76 nm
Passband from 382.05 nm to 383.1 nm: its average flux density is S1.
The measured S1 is 3.27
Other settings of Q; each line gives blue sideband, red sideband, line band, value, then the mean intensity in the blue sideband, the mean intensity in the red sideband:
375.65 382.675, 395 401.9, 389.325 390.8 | 0.113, 4.61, 6.8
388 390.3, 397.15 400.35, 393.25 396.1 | 0.306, 4.78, 7.25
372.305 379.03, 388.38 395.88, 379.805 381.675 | 0.039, 4.49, 4.98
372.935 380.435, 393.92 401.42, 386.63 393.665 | 0.200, 4.55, 6.33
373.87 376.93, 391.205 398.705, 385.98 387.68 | 0.136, 4.24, 4.85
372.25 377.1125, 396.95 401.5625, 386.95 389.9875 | 0.309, 4.09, 7.45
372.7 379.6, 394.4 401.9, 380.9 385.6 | 0.398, 4.55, 6.65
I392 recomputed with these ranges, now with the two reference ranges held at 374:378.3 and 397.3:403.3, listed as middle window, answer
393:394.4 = 0.79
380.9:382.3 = 0.43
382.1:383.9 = 0.82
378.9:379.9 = 0.10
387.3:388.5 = 0.41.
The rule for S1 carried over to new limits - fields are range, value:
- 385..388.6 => 4.1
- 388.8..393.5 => 5.05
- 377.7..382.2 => 4.64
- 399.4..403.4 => 8.76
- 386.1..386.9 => 4.03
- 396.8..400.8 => 7.01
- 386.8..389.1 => 4.33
